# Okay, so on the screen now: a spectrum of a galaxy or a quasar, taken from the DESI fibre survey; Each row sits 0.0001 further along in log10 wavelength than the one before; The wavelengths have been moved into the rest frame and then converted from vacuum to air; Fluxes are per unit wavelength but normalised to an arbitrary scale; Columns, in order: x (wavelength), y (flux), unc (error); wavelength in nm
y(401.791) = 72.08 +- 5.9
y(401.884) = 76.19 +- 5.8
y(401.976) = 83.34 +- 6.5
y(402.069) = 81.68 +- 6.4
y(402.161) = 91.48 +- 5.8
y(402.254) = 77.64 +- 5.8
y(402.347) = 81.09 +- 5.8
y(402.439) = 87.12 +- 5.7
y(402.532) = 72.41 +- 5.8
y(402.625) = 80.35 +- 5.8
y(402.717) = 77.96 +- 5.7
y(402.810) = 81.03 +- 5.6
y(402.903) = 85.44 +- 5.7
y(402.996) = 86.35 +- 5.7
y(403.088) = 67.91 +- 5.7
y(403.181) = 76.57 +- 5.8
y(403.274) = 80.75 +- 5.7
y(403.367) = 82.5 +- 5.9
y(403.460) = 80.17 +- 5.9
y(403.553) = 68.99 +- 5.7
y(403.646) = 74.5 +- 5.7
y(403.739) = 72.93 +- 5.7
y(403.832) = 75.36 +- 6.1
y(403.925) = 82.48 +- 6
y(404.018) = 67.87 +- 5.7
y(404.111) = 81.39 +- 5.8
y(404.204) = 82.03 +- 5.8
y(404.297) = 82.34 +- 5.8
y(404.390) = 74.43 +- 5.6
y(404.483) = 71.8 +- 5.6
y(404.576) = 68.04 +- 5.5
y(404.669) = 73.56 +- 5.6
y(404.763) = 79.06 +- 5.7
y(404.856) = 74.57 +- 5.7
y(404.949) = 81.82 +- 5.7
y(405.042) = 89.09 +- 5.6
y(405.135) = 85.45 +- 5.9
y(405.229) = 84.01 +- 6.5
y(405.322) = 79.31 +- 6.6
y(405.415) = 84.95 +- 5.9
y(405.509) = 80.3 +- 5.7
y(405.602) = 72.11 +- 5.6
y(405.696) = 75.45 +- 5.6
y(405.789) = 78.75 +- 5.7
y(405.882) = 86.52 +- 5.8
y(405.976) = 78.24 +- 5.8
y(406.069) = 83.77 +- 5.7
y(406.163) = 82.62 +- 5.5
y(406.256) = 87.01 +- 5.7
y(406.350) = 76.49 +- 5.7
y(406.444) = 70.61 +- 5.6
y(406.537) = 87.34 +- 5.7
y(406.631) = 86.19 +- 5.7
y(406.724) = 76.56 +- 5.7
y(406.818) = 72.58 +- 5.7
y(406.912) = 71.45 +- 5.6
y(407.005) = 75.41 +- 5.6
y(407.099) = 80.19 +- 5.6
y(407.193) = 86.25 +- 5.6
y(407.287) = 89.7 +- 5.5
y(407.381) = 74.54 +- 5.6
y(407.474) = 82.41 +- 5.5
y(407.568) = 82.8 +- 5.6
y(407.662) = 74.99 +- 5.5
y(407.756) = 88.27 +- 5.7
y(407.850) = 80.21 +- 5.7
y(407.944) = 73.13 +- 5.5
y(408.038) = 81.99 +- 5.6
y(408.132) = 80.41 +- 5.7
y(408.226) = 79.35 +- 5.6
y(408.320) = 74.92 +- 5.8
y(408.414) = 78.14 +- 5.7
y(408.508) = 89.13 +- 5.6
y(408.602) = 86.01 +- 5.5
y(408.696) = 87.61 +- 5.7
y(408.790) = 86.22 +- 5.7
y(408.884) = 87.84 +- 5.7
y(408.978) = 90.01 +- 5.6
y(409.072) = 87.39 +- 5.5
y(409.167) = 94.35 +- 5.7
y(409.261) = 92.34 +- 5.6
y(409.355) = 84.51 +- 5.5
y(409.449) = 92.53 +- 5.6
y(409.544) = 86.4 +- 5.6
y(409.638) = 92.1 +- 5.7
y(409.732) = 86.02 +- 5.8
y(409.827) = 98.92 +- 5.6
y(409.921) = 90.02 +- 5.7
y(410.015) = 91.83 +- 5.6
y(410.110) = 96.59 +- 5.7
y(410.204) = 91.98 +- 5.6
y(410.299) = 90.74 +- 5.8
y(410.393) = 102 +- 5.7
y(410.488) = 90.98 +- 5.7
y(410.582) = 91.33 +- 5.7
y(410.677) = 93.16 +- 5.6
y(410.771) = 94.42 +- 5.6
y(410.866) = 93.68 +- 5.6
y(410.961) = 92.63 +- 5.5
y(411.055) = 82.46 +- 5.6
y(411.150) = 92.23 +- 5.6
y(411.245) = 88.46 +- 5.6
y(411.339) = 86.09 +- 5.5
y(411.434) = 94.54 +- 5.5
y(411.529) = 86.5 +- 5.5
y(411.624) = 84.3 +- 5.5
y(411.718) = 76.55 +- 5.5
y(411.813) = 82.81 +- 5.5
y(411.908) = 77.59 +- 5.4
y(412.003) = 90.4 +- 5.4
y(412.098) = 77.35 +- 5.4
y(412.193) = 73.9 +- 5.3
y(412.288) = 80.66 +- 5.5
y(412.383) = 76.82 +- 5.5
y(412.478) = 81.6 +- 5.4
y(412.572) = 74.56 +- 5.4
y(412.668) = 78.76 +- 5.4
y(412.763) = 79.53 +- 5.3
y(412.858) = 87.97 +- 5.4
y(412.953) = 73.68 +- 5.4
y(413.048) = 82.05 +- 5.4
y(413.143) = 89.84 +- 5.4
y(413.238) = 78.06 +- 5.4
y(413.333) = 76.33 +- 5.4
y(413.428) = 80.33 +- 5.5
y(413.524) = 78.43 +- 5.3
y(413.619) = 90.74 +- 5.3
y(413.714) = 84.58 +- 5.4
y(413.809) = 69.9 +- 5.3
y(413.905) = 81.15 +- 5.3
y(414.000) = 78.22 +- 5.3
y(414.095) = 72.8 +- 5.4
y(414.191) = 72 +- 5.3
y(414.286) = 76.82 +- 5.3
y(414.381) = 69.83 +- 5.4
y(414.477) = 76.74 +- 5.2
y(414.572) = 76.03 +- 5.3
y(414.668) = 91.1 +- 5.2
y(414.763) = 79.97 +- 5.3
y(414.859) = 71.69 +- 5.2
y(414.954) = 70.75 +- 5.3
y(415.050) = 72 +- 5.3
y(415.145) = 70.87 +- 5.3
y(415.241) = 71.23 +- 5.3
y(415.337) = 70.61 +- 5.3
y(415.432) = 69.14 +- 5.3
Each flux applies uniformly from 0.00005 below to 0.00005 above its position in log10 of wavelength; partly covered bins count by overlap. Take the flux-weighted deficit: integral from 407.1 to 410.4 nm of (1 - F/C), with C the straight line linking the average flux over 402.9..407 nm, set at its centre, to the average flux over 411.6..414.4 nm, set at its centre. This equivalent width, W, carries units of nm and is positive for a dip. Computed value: -0.31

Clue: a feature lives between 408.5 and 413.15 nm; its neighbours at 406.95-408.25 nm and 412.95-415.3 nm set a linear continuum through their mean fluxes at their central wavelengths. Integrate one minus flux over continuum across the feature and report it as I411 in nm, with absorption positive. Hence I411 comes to -0.47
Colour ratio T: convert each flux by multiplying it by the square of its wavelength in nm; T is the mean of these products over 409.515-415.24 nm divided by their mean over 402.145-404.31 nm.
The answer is 1.1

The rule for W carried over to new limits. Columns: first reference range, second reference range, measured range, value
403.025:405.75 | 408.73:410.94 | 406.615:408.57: 0.13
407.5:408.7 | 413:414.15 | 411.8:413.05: 0.01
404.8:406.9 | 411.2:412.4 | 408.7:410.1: -0.14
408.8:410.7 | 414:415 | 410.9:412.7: 0.03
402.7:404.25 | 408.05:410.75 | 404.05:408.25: 0.16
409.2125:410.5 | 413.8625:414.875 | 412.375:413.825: 0.01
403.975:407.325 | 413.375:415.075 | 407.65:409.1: -0.08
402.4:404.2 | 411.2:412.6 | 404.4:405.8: 0.01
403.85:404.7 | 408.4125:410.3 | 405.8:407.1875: 0.04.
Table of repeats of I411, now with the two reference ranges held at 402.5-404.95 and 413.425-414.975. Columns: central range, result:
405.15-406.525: -0.06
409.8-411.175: -0.27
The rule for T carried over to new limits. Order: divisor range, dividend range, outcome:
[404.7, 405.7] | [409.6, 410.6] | 1.18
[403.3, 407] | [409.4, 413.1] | 1.14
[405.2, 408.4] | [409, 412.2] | 1.14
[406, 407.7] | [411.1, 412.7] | 1.06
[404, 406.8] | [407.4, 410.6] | 1.12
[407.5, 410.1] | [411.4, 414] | 0.96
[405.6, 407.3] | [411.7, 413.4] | 1.03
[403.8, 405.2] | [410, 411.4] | 1.21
